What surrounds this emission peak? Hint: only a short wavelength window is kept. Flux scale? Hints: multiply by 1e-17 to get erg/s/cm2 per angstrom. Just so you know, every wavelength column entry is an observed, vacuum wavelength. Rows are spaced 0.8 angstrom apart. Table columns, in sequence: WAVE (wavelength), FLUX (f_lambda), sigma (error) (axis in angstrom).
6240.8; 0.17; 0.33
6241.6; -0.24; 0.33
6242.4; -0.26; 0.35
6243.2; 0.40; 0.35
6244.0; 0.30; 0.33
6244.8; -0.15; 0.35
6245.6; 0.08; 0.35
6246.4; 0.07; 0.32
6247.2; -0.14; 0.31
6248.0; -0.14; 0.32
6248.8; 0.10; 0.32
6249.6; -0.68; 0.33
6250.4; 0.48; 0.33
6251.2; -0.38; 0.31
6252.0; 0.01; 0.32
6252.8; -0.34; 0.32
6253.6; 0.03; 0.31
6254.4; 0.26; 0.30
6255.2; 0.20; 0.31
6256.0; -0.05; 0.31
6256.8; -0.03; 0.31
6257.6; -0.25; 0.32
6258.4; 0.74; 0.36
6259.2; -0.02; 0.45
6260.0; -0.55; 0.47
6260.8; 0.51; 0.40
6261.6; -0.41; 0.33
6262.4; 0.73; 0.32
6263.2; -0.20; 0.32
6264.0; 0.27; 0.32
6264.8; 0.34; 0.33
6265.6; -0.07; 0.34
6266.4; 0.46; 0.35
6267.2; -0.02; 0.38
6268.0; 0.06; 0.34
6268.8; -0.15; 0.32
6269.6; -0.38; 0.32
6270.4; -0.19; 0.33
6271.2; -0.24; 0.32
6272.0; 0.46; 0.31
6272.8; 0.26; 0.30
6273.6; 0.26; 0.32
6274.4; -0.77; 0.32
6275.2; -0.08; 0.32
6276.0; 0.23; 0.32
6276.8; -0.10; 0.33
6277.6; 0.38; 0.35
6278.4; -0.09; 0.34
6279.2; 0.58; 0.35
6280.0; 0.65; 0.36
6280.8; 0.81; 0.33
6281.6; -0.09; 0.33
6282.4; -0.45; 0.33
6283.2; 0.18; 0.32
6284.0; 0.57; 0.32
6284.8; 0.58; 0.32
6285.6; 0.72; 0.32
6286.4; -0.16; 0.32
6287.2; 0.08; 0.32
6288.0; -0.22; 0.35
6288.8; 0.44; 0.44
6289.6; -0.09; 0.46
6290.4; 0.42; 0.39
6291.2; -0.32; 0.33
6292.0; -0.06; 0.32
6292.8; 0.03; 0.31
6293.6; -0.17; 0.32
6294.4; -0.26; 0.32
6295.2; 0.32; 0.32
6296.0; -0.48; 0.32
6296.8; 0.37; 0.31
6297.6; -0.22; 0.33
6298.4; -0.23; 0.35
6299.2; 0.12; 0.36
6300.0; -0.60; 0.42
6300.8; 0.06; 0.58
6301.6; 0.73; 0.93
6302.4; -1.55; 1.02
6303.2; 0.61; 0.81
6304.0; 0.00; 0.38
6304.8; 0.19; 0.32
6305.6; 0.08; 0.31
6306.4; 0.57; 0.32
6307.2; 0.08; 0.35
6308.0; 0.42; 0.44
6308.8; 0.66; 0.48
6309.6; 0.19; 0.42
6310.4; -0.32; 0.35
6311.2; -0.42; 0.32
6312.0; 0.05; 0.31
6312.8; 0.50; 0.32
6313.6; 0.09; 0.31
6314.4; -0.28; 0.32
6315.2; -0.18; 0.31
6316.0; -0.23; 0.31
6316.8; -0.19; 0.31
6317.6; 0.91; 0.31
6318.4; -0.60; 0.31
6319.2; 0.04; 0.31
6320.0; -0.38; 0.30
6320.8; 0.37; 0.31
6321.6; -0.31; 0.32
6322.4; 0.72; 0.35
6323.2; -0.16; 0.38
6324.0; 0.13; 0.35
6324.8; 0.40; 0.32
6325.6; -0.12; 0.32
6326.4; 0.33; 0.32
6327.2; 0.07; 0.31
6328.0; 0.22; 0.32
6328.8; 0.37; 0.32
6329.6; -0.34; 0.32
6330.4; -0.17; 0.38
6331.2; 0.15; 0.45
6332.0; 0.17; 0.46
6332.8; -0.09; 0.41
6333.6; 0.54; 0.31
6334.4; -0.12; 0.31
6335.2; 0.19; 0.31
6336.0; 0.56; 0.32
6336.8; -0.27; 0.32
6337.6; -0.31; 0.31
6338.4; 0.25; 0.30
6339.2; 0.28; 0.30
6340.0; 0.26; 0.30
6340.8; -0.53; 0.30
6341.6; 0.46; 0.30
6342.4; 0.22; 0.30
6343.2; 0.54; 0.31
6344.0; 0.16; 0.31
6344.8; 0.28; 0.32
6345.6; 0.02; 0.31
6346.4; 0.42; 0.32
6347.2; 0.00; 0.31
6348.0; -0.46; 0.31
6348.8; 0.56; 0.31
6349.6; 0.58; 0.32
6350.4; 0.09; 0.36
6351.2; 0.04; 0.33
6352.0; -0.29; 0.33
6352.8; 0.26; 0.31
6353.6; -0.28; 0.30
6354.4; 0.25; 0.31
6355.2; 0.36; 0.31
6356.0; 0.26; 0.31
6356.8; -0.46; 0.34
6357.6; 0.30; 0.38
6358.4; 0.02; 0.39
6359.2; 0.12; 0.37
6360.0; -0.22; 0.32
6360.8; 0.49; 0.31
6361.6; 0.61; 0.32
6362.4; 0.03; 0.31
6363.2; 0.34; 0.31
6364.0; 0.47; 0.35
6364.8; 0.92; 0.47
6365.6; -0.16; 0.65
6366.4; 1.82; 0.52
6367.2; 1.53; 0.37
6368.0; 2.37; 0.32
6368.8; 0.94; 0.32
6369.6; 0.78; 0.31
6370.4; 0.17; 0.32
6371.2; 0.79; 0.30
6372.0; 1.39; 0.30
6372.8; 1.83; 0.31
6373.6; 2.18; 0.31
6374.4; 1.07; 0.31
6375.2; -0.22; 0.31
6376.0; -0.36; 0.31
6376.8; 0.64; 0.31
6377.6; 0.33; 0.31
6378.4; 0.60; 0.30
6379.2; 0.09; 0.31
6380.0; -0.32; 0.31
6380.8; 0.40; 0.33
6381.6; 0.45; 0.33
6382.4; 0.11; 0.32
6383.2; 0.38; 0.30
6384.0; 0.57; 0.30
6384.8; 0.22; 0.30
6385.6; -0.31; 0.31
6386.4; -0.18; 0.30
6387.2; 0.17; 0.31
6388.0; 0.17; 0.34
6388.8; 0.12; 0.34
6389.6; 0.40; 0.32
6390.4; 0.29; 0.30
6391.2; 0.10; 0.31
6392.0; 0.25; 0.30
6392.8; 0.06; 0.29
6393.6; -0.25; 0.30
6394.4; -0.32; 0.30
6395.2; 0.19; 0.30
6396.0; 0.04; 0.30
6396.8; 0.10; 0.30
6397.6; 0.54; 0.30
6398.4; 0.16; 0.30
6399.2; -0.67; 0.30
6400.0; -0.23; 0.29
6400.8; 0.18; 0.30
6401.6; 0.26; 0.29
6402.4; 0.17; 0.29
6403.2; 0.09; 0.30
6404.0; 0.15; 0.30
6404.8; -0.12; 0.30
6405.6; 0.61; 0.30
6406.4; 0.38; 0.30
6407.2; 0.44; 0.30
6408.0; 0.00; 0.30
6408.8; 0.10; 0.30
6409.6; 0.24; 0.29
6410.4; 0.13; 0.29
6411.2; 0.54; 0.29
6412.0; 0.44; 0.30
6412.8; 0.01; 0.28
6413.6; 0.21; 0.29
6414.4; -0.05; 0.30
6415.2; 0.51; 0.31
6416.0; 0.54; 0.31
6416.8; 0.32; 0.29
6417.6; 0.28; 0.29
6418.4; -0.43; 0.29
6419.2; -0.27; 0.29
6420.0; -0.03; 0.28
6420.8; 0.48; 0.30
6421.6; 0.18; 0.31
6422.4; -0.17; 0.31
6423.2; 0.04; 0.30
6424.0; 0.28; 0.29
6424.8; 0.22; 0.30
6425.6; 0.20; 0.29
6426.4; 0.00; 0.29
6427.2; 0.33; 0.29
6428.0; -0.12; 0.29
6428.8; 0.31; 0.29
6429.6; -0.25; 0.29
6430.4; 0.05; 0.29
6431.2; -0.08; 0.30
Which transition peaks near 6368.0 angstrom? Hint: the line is [O II]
